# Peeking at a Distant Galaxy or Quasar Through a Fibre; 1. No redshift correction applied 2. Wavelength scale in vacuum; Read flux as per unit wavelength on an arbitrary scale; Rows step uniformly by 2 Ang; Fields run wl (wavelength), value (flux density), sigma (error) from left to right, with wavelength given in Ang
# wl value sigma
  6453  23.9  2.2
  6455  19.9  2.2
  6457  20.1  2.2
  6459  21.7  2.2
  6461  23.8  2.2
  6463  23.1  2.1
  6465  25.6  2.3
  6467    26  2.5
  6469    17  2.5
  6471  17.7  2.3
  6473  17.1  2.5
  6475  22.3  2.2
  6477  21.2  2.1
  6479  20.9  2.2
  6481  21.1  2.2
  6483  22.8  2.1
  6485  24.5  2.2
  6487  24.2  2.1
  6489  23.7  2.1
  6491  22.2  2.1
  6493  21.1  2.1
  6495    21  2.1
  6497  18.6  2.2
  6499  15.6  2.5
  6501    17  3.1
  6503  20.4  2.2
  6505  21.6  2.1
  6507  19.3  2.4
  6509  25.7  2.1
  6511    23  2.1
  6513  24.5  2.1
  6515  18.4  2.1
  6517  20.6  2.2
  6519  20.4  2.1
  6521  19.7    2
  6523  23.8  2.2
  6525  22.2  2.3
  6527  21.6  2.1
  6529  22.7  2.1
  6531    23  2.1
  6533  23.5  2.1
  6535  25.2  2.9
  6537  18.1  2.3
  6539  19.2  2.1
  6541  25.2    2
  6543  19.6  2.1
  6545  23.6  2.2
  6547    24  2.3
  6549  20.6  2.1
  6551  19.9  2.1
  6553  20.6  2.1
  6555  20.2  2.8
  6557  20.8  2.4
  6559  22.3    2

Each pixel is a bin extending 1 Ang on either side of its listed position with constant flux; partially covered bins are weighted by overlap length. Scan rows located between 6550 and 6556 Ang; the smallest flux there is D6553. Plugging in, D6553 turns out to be 19.9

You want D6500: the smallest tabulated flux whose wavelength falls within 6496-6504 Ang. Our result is 15.6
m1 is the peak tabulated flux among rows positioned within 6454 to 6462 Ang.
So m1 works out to 23.8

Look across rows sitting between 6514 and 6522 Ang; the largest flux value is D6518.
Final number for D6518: 20.6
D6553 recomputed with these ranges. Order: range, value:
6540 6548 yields 19.6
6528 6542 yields 18.1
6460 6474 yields 17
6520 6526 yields 19.7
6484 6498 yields 18.6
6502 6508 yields 19.3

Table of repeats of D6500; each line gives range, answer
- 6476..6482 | 20.9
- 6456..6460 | 20.1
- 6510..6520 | 18.4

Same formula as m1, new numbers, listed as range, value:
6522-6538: 25.2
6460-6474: 26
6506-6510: 25.7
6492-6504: 21.1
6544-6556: 24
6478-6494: 24.5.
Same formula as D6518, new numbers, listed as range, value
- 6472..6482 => 22.3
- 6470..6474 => 17.7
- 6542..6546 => 23.6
